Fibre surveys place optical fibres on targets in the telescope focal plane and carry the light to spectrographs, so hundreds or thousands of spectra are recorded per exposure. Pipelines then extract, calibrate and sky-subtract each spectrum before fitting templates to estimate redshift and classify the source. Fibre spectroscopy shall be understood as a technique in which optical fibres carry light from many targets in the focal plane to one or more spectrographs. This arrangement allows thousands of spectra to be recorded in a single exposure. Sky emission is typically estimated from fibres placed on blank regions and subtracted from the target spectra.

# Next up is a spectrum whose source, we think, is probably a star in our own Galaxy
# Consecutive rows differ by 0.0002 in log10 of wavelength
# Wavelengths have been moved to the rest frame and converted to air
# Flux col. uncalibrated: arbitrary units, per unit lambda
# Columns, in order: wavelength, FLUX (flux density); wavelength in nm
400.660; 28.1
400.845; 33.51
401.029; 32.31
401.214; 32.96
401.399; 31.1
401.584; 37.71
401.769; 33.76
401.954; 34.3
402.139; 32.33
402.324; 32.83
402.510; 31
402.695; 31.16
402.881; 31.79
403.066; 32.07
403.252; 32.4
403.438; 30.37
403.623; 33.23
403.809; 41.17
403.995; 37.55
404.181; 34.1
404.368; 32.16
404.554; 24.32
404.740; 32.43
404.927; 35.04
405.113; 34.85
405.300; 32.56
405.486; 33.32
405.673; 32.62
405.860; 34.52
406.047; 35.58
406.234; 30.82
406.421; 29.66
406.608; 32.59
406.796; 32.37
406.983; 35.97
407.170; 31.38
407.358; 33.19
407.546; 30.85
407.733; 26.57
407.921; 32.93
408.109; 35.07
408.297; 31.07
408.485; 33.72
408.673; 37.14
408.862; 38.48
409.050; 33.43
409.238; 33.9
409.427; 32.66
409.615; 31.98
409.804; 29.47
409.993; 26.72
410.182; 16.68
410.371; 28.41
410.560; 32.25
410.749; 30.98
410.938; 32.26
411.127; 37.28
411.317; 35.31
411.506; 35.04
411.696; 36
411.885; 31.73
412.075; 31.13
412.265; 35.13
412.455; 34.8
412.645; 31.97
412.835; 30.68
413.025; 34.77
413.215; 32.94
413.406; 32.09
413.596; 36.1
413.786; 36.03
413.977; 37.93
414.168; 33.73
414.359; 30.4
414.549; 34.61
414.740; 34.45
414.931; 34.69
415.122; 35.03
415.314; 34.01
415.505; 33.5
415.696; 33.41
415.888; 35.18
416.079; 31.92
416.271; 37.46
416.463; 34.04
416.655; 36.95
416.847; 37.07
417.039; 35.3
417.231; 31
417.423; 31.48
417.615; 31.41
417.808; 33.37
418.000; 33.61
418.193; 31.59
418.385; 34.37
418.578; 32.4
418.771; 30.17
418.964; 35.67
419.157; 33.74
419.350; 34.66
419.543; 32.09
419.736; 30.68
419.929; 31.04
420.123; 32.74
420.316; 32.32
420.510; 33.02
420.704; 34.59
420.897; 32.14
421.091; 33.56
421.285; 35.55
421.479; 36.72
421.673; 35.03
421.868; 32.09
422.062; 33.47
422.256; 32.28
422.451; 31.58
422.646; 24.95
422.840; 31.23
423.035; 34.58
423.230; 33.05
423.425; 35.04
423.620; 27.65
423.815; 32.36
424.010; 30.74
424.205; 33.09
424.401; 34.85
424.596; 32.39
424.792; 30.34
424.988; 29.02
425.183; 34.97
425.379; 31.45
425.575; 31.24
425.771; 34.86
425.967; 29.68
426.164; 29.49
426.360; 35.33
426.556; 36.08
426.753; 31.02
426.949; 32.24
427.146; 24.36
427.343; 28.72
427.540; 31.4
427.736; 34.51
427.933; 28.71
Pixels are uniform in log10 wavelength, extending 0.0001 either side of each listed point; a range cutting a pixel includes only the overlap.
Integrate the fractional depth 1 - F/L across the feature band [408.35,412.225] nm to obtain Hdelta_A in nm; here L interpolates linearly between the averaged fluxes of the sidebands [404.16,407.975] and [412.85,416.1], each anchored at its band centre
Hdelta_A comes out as 0.11 nm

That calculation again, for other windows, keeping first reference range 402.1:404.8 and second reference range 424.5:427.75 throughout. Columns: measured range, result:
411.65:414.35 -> -0.14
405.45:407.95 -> 0.01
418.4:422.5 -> -0.18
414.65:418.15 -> -0.23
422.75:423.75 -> -0.02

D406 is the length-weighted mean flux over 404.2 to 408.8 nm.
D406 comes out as 32.6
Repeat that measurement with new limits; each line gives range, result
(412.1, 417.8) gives 34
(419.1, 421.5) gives 33.2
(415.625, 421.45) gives 33.5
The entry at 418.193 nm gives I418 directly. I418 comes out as 31.59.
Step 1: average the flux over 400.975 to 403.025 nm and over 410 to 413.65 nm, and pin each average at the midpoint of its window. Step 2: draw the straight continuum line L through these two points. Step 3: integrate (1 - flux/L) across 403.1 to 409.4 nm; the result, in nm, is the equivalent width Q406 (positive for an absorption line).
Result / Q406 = -0.12 nm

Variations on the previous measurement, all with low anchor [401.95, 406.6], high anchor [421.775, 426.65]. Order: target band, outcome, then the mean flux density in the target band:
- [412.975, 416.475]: -0.20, 34.3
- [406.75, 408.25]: 0.02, 32.3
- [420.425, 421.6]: -0.08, 34.3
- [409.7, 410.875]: 0.18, 27.6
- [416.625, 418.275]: -0.05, 33.4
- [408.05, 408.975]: -0.07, 35.1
